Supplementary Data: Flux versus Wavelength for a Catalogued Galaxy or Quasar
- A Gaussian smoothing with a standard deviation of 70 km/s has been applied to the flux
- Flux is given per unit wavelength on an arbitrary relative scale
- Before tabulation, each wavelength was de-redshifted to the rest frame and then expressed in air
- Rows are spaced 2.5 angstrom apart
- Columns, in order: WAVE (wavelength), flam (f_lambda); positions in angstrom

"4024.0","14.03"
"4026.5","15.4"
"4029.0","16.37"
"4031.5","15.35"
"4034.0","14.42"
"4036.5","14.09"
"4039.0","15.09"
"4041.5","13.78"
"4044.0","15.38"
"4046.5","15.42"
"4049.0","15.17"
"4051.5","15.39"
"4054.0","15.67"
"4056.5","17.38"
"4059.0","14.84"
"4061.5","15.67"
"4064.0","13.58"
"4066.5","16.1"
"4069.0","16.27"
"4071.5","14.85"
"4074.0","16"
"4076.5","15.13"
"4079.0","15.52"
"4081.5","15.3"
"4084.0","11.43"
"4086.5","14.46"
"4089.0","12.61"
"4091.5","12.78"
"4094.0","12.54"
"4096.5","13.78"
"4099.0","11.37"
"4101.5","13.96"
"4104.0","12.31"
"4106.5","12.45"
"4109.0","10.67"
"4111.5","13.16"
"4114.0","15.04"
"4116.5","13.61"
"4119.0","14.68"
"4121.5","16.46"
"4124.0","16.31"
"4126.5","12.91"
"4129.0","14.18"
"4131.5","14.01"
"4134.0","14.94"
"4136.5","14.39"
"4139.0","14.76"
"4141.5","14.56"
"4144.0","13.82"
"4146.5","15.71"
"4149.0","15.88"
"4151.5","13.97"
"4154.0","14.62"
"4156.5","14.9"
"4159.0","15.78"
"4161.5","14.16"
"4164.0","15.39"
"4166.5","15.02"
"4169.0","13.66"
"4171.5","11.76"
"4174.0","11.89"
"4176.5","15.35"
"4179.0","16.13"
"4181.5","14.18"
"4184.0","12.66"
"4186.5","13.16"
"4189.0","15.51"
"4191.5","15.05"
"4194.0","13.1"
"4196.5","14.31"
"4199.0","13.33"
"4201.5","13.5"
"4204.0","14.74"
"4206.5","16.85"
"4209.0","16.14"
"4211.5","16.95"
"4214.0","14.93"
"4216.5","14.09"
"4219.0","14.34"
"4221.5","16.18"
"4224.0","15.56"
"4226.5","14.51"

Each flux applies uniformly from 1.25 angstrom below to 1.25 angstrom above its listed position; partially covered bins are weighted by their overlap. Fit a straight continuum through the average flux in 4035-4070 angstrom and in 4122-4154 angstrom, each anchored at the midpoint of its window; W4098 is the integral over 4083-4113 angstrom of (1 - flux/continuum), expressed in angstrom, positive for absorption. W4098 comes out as 4.6 angstrom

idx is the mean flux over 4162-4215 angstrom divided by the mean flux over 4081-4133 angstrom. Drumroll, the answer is 1.07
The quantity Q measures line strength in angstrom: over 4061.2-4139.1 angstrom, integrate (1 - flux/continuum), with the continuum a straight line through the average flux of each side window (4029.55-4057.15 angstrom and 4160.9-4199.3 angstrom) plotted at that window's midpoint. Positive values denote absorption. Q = 3.4 angstrom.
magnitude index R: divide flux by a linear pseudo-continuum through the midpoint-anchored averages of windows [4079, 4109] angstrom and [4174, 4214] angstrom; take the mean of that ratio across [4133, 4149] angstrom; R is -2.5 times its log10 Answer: -0.08 mag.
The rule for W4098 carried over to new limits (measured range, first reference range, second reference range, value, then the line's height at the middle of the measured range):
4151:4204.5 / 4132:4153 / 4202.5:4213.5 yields 4.3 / 15.4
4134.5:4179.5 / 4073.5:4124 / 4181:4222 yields -1.0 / 14.2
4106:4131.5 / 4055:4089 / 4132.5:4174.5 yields 1.2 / 14.7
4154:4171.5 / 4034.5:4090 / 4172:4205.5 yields -0.4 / 14.2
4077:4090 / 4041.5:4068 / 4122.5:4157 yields 1.0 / 15.1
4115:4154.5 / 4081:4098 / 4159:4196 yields -3.0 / 13.7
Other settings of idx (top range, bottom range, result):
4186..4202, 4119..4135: 0.95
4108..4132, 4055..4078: 0.91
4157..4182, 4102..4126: 1.04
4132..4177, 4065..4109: 1.04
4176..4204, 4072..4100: 1.03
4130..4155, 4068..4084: 0.97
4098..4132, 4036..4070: 0.89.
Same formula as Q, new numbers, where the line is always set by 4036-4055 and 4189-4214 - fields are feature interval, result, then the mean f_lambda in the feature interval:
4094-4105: 1.58 angstrom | 12.8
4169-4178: 1.06 angstrom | 13.2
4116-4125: -0.24 angstrom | 15.4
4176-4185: 0.22 angstrom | 14.6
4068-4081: -0.45 angstrom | 15.5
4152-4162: 0.07 angstrom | 14.9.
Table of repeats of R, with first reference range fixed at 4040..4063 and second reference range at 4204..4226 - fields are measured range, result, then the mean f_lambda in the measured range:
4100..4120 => 0.17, 13.2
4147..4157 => 0.04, 14.9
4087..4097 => 0.19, 13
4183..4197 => 0.11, 14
